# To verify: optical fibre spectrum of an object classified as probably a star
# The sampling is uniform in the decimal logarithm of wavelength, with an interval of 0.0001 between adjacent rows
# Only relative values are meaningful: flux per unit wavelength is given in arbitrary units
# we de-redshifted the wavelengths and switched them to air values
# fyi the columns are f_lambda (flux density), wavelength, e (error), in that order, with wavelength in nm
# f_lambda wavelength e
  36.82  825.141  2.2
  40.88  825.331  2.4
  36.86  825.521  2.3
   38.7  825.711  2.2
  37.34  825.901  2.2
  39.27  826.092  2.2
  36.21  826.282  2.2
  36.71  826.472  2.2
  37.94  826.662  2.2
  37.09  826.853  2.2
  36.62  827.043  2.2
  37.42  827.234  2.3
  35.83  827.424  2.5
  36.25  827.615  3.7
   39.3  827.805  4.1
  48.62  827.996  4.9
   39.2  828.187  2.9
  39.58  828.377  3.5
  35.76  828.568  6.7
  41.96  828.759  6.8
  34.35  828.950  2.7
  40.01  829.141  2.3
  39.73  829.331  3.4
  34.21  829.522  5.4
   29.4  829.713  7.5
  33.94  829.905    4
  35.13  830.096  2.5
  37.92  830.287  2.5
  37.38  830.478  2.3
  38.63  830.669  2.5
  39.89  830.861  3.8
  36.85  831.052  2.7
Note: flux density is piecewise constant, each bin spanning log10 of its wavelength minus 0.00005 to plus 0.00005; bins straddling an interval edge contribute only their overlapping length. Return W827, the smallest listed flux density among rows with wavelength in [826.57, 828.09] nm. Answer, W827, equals 35.83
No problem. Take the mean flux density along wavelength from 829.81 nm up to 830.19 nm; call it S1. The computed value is 34.5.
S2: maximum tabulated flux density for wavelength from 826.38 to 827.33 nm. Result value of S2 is 37.94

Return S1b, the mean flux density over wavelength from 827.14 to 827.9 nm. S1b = 37.2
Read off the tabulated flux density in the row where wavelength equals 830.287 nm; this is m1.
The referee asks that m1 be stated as 37.92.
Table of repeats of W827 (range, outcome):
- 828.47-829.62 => 34.21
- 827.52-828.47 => 36.25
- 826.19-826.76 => 36.21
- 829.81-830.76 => 33.94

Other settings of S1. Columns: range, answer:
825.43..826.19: 38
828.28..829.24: 38.4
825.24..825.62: 38.9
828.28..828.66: 37.7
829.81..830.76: 36.6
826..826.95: 37.5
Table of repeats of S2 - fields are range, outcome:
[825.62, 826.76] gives 39.27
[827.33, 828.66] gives 48.62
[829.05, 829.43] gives 40.01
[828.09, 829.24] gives 41.96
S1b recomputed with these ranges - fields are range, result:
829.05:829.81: 35.8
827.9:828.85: 41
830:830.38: 36.5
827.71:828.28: 42.4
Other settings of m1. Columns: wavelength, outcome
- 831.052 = 36.85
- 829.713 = 29.4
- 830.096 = 35.13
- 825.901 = 37.34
